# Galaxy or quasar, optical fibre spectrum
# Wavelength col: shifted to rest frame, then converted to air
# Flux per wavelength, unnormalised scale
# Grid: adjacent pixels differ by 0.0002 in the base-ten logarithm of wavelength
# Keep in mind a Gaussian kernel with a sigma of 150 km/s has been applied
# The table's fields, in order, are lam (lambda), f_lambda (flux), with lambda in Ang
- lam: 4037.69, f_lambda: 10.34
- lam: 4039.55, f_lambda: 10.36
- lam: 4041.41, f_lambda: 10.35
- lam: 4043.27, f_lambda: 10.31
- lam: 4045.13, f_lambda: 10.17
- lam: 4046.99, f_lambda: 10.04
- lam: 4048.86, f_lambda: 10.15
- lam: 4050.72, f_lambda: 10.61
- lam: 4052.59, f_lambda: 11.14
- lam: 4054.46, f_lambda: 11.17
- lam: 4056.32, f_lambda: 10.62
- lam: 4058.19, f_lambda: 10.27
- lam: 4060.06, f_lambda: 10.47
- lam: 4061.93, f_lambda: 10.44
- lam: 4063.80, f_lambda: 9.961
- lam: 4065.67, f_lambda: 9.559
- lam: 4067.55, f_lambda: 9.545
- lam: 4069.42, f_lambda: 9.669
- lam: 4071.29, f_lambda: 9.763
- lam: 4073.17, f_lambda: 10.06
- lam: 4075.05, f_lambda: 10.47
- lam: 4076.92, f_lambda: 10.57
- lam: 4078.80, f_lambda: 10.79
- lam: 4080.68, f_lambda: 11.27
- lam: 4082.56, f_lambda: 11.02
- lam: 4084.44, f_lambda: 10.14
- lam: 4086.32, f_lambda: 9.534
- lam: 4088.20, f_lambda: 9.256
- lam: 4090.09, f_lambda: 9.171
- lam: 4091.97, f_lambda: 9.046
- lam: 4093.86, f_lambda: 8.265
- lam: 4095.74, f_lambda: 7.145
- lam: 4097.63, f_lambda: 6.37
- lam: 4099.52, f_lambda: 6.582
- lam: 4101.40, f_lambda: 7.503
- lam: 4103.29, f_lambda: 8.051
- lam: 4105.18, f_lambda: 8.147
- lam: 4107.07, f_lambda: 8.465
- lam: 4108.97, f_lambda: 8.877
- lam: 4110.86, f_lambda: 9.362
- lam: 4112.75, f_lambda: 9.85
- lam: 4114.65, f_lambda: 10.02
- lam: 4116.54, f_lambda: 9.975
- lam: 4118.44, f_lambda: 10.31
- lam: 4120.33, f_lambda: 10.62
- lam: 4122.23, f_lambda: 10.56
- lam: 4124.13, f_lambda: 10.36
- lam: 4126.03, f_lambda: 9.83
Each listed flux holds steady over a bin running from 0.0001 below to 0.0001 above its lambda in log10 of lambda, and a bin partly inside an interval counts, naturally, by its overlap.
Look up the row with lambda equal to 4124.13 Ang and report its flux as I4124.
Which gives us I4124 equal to 10.36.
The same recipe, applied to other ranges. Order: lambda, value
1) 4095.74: 7.145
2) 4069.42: 9.669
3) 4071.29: 9.763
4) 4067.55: 9.545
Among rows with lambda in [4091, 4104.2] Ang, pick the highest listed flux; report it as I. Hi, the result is 9.046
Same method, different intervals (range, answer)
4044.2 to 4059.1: 11.17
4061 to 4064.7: 10.44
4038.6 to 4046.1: 10.36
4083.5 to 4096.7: 10.14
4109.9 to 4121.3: 10.62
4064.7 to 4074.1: 10.06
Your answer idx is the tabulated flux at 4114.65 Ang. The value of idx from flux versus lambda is 10.02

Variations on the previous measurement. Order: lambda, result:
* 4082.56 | 11.02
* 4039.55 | 10.36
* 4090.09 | 9.171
